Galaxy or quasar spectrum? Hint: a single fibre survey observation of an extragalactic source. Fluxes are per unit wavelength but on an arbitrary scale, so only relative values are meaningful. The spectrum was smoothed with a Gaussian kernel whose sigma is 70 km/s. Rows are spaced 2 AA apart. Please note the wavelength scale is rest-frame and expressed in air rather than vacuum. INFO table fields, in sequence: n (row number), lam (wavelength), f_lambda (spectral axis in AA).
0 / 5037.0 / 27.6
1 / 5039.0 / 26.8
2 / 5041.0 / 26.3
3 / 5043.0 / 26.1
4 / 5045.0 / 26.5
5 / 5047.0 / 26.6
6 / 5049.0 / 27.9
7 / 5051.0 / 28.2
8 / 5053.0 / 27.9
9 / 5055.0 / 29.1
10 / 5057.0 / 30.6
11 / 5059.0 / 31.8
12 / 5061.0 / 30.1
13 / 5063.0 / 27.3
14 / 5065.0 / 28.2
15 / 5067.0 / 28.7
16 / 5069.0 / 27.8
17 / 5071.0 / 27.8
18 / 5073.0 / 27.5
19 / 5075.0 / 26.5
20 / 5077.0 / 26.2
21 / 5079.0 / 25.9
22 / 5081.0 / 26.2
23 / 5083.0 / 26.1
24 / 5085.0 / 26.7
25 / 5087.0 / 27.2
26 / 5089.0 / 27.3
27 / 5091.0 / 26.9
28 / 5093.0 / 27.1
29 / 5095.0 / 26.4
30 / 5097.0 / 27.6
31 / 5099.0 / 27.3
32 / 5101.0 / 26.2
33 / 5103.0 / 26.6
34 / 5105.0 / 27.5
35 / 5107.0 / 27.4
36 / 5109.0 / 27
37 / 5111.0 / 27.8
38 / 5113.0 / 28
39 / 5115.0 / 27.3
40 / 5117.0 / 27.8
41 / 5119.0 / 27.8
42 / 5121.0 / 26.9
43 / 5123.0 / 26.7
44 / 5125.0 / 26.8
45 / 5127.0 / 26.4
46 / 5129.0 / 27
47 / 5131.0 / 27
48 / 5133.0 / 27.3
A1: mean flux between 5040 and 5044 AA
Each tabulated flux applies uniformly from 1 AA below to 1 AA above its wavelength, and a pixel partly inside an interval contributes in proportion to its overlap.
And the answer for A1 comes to 26.2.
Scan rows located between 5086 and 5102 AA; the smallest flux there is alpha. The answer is 26.2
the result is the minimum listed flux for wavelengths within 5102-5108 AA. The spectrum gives 26.6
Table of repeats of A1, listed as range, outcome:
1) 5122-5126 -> 26.8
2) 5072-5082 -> 26.5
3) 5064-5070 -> 28.2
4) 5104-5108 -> 27.4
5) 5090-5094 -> 27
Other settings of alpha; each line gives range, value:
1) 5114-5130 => 26.4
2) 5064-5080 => 25.9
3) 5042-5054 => 26.1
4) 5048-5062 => 27.9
